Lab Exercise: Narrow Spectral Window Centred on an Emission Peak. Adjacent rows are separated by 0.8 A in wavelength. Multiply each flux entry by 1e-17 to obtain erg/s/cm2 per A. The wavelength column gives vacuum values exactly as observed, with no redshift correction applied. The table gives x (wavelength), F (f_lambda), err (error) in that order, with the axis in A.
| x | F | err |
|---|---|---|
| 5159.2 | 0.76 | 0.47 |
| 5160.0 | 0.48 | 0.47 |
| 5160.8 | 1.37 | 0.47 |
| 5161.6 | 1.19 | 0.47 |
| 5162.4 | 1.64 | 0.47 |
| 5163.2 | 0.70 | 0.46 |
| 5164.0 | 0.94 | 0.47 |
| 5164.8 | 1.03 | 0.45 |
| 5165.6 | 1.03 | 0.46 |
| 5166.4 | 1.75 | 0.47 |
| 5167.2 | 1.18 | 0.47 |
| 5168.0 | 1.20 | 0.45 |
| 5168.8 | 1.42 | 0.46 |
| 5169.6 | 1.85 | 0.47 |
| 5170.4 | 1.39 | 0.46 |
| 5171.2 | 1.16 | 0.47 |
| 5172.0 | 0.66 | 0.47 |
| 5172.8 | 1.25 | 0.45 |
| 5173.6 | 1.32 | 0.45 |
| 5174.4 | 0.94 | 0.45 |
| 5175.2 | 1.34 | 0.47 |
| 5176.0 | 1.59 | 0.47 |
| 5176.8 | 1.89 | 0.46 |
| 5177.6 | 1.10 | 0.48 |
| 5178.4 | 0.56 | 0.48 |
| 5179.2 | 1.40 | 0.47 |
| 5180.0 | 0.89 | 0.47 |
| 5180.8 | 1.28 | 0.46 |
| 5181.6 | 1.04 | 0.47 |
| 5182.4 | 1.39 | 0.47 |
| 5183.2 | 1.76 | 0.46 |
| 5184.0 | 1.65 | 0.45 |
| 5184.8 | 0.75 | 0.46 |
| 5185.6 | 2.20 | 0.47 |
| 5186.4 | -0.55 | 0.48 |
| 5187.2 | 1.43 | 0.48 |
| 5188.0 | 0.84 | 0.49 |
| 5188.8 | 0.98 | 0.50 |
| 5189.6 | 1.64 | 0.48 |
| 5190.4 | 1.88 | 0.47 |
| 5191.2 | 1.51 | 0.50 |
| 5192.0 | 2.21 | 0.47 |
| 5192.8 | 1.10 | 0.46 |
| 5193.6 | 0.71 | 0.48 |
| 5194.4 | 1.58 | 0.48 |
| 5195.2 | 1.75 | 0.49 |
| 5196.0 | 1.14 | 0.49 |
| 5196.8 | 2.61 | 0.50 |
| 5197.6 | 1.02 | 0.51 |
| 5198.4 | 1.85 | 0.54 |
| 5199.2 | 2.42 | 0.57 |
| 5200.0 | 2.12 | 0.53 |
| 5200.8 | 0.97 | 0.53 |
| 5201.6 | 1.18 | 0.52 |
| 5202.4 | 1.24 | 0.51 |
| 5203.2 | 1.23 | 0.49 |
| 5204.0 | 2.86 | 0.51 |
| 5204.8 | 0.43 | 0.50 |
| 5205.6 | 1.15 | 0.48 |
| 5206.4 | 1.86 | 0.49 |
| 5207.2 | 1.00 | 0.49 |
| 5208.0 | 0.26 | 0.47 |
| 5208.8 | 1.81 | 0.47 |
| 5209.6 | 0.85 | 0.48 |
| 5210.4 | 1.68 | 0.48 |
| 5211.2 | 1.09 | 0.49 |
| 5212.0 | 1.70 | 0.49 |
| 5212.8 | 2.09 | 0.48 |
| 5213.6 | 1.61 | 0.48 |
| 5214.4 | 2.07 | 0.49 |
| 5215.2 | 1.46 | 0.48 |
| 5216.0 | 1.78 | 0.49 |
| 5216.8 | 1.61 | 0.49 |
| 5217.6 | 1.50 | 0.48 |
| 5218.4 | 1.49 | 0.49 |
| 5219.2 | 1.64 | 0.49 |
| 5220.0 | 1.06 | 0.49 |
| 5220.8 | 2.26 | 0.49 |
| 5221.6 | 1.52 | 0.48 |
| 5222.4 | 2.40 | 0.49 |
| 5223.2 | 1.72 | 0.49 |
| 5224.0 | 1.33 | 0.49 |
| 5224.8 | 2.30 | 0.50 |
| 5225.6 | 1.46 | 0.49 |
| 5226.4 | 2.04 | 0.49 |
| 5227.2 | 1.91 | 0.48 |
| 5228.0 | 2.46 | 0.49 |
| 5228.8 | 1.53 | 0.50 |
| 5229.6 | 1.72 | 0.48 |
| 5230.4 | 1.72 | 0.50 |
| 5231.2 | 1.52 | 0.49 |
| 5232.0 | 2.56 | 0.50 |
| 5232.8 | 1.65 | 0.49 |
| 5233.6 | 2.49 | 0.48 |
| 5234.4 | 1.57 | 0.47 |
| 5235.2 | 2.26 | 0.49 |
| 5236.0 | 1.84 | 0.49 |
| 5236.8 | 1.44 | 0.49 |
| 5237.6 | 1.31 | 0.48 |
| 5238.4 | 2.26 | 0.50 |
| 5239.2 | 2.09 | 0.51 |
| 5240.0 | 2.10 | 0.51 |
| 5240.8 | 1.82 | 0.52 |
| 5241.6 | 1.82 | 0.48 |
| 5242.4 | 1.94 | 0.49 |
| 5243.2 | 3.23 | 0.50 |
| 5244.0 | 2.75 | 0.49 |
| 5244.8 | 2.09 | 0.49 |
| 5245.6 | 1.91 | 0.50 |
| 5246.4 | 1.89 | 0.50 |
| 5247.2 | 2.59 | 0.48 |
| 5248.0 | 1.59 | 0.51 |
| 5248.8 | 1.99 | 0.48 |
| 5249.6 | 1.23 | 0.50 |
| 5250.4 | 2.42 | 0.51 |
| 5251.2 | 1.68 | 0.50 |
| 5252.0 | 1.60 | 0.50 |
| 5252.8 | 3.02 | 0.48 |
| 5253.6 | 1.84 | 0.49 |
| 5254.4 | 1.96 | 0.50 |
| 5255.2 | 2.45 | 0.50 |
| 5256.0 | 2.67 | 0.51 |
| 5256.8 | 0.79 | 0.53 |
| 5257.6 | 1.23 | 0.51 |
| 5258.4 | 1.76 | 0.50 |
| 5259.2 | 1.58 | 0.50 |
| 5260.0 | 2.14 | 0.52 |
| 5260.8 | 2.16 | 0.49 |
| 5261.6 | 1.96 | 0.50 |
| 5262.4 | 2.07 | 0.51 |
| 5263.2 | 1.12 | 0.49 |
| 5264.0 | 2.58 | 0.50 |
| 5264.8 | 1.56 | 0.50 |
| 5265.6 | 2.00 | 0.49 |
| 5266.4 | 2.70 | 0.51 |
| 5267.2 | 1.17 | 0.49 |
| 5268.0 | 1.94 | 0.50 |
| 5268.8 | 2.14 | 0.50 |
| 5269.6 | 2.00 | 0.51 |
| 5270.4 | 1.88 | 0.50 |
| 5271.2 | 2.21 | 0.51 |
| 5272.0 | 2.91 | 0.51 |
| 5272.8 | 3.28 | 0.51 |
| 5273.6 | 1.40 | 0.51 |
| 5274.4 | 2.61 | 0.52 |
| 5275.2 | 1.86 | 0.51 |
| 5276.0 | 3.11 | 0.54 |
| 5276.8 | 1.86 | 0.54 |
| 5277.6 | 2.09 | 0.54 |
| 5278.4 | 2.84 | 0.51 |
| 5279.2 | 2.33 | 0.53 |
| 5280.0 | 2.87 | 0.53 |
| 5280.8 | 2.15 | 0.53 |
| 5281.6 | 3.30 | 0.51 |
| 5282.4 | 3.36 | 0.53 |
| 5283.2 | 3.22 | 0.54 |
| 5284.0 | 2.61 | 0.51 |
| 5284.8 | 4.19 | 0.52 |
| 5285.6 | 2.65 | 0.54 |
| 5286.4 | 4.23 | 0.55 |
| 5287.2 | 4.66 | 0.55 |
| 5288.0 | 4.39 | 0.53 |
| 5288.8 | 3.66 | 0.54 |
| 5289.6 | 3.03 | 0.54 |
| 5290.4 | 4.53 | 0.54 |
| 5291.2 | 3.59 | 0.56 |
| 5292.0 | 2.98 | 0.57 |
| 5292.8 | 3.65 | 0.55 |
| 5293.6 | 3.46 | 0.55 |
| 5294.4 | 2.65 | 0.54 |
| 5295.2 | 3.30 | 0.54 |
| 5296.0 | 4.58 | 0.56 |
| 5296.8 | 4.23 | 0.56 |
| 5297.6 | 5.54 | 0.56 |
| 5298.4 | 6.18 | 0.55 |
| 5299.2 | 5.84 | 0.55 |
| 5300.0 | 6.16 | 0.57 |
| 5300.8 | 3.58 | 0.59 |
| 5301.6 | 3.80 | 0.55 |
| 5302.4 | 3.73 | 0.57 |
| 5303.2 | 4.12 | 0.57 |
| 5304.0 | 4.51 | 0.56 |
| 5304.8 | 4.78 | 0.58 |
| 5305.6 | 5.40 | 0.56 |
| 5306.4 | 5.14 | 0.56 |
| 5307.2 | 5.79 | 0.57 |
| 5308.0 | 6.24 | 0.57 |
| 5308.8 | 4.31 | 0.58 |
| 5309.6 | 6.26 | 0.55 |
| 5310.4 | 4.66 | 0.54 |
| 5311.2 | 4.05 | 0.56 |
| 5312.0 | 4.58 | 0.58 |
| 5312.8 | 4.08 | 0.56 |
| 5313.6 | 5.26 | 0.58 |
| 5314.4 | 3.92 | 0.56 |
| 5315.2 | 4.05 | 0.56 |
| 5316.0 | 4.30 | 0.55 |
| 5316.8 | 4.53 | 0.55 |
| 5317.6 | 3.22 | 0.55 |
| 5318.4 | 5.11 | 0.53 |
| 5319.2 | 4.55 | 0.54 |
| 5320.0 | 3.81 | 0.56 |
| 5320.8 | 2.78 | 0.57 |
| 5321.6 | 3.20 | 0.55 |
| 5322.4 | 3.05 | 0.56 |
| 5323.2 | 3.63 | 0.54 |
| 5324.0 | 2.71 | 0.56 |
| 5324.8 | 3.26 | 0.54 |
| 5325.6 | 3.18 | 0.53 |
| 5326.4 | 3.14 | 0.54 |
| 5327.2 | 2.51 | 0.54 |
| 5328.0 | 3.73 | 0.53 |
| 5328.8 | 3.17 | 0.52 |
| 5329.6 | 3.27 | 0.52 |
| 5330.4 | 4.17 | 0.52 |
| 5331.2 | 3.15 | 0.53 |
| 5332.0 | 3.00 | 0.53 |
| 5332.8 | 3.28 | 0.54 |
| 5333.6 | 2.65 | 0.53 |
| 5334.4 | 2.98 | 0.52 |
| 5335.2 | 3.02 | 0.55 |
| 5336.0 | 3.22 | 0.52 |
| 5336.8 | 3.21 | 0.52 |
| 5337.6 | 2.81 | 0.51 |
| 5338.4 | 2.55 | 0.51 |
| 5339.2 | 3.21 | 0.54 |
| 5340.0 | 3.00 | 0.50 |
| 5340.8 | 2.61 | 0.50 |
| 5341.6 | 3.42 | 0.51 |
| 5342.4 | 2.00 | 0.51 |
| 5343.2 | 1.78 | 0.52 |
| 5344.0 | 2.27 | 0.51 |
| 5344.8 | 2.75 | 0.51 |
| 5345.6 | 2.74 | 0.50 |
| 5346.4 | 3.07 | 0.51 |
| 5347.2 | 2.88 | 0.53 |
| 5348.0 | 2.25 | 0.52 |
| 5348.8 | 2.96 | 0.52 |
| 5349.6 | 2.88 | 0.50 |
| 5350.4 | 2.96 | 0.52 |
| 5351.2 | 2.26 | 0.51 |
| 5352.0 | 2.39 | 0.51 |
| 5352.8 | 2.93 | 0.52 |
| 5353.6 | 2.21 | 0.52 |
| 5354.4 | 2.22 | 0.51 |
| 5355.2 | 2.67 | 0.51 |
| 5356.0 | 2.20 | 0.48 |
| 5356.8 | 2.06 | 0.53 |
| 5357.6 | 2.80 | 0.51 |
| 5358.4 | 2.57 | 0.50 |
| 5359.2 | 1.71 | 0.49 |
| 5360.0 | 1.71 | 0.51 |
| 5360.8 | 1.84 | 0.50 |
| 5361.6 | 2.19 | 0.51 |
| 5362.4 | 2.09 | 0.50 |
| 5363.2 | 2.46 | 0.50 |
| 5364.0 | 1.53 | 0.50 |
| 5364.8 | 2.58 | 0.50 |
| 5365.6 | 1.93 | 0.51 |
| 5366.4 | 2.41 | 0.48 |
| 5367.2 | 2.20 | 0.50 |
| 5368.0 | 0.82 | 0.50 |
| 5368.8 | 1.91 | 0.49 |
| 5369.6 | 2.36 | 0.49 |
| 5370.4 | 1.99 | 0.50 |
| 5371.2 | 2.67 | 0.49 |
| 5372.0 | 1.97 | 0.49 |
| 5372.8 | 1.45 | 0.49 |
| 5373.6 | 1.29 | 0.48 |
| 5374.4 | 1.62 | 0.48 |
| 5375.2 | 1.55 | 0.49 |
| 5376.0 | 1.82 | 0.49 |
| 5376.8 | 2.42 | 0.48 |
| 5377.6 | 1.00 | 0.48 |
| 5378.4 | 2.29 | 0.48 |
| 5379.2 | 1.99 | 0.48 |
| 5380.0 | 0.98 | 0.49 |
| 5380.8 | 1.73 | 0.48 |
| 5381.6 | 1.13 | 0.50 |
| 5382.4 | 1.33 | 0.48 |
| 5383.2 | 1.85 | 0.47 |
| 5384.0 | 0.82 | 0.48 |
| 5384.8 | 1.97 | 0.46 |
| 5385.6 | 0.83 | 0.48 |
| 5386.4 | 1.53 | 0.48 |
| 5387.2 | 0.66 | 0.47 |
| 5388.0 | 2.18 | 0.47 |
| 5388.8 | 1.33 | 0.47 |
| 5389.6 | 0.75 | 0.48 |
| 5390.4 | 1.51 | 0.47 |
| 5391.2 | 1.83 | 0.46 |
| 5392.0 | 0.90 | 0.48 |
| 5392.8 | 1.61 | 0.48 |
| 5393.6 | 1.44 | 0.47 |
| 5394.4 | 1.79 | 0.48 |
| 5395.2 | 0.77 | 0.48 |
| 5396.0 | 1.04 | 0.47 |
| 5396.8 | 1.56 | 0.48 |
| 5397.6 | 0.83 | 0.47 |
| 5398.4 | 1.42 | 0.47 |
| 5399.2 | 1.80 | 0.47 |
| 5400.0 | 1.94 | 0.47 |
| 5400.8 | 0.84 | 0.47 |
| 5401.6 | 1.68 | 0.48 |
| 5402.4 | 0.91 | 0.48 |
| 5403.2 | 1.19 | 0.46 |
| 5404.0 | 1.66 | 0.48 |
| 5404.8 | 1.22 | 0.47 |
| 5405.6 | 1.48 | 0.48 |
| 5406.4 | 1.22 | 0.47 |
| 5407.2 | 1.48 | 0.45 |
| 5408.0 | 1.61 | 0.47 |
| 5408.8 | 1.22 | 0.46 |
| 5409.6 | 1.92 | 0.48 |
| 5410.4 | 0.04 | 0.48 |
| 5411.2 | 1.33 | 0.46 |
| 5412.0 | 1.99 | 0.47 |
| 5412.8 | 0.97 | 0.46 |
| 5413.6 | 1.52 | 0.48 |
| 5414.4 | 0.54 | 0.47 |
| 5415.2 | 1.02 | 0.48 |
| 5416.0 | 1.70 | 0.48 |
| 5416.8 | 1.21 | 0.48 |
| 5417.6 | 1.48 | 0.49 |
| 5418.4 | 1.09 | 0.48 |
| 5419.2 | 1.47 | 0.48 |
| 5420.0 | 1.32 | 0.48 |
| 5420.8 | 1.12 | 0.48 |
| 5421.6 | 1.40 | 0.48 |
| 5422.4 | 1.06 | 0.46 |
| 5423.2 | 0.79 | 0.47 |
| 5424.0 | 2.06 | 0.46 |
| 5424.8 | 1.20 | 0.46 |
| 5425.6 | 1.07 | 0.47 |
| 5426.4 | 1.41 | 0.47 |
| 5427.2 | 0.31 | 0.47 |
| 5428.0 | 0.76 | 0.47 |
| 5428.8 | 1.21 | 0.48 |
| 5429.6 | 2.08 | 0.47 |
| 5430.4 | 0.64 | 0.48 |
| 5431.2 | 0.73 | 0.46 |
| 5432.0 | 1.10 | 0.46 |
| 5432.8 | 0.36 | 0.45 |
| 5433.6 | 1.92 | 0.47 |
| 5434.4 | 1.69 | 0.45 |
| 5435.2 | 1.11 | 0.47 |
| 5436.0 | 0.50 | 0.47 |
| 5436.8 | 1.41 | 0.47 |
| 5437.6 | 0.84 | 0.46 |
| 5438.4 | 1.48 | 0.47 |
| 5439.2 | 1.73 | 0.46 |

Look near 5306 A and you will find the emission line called C IV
